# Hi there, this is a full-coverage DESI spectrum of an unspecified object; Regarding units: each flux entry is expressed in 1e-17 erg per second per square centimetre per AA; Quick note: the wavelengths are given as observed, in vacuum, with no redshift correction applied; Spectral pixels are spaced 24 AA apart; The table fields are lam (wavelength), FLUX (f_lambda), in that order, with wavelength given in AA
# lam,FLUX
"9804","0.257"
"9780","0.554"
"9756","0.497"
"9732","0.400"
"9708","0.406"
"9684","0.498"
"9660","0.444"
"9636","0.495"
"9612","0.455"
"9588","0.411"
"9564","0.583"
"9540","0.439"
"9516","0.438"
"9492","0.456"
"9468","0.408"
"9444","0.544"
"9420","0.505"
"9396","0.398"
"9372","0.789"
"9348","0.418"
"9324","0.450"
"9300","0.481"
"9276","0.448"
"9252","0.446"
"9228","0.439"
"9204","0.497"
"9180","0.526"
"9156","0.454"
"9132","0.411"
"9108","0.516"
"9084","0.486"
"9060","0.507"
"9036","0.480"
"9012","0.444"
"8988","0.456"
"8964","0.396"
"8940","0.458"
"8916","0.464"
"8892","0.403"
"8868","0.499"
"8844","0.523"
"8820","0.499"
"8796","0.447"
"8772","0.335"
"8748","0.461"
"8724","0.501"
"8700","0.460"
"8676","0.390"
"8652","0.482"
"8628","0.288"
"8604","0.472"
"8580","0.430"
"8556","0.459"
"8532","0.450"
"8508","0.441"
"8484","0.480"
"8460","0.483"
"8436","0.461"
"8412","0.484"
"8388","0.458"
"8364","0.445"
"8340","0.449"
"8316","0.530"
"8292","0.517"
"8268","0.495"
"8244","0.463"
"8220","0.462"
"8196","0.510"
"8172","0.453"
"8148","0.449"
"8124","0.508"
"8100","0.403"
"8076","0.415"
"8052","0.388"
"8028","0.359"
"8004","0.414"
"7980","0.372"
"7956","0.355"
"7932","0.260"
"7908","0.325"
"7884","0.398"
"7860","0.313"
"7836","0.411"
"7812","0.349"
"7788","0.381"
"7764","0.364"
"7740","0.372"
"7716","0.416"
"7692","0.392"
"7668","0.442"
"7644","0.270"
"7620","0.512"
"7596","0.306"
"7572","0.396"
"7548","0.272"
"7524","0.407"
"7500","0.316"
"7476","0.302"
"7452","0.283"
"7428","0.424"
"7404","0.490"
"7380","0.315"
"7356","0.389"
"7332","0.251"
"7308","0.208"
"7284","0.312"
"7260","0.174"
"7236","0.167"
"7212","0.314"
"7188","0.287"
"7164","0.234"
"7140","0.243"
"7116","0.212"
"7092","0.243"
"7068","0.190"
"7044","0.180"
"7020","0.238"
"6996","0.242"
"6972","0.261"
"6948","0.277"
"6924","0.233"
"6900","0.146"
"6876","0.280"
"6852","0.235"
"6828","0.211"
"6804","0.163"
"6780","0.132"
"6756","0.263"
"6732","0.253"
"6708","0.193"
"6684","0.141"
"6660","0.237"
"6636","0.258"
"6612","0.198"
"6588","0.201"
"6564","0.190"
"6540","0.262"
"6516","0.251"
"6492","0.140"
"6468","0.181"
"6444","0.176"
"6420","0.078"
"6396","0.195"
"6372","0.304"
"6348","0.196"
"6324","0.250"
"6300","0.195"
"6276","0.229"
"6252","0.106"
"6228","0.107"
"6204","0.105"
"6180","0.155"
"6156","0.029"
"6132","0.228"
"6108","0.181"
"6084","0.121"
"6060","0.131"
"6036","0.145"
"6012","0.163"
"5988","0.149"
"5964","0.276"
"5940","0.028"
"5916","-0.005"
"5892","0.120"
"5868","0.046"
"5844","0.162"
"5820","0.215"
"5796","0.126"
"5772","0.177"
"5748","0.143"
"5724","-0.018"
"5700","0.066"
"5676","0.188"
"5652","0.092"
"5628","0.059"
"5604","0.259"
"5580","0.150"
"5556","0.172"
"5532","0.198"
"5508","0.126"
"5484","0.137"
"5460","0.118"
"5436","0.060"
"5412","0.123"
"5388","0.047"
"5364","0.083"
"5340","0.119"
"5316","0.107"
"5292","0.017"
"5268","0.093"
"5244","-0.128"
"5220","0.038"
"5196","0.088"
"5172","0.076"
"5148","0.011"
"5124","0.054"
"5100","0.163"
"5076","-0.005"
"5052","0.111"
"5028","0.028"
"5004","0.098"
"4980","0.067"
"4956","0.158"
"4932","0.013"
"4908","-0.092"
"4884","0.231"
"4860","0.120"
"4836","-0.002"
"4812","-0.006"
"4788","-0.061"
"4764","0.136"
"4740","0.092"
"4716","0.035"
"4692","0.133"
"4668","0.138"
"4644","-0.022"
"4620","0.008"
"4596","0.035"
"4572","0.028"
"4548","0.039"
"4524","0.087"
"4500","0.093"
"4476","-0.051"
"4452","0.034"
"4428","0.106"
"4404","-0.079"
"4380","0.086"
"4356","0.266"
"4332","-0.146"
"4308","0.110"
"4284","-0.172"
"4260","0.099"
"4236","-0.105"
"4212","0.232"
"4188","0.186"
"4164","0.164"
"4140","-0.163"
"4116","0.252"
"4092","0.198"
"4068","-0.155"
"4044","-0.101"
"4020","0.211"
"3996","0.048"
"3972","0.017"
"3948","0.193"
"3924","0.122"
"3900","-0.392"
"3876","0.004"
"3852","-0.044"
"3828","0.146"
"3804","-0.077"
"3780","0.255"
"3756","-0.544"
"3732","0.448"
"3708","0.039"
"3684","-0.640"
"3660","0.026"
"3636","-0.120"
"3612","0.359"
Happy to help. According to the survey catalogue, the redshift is 0.840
